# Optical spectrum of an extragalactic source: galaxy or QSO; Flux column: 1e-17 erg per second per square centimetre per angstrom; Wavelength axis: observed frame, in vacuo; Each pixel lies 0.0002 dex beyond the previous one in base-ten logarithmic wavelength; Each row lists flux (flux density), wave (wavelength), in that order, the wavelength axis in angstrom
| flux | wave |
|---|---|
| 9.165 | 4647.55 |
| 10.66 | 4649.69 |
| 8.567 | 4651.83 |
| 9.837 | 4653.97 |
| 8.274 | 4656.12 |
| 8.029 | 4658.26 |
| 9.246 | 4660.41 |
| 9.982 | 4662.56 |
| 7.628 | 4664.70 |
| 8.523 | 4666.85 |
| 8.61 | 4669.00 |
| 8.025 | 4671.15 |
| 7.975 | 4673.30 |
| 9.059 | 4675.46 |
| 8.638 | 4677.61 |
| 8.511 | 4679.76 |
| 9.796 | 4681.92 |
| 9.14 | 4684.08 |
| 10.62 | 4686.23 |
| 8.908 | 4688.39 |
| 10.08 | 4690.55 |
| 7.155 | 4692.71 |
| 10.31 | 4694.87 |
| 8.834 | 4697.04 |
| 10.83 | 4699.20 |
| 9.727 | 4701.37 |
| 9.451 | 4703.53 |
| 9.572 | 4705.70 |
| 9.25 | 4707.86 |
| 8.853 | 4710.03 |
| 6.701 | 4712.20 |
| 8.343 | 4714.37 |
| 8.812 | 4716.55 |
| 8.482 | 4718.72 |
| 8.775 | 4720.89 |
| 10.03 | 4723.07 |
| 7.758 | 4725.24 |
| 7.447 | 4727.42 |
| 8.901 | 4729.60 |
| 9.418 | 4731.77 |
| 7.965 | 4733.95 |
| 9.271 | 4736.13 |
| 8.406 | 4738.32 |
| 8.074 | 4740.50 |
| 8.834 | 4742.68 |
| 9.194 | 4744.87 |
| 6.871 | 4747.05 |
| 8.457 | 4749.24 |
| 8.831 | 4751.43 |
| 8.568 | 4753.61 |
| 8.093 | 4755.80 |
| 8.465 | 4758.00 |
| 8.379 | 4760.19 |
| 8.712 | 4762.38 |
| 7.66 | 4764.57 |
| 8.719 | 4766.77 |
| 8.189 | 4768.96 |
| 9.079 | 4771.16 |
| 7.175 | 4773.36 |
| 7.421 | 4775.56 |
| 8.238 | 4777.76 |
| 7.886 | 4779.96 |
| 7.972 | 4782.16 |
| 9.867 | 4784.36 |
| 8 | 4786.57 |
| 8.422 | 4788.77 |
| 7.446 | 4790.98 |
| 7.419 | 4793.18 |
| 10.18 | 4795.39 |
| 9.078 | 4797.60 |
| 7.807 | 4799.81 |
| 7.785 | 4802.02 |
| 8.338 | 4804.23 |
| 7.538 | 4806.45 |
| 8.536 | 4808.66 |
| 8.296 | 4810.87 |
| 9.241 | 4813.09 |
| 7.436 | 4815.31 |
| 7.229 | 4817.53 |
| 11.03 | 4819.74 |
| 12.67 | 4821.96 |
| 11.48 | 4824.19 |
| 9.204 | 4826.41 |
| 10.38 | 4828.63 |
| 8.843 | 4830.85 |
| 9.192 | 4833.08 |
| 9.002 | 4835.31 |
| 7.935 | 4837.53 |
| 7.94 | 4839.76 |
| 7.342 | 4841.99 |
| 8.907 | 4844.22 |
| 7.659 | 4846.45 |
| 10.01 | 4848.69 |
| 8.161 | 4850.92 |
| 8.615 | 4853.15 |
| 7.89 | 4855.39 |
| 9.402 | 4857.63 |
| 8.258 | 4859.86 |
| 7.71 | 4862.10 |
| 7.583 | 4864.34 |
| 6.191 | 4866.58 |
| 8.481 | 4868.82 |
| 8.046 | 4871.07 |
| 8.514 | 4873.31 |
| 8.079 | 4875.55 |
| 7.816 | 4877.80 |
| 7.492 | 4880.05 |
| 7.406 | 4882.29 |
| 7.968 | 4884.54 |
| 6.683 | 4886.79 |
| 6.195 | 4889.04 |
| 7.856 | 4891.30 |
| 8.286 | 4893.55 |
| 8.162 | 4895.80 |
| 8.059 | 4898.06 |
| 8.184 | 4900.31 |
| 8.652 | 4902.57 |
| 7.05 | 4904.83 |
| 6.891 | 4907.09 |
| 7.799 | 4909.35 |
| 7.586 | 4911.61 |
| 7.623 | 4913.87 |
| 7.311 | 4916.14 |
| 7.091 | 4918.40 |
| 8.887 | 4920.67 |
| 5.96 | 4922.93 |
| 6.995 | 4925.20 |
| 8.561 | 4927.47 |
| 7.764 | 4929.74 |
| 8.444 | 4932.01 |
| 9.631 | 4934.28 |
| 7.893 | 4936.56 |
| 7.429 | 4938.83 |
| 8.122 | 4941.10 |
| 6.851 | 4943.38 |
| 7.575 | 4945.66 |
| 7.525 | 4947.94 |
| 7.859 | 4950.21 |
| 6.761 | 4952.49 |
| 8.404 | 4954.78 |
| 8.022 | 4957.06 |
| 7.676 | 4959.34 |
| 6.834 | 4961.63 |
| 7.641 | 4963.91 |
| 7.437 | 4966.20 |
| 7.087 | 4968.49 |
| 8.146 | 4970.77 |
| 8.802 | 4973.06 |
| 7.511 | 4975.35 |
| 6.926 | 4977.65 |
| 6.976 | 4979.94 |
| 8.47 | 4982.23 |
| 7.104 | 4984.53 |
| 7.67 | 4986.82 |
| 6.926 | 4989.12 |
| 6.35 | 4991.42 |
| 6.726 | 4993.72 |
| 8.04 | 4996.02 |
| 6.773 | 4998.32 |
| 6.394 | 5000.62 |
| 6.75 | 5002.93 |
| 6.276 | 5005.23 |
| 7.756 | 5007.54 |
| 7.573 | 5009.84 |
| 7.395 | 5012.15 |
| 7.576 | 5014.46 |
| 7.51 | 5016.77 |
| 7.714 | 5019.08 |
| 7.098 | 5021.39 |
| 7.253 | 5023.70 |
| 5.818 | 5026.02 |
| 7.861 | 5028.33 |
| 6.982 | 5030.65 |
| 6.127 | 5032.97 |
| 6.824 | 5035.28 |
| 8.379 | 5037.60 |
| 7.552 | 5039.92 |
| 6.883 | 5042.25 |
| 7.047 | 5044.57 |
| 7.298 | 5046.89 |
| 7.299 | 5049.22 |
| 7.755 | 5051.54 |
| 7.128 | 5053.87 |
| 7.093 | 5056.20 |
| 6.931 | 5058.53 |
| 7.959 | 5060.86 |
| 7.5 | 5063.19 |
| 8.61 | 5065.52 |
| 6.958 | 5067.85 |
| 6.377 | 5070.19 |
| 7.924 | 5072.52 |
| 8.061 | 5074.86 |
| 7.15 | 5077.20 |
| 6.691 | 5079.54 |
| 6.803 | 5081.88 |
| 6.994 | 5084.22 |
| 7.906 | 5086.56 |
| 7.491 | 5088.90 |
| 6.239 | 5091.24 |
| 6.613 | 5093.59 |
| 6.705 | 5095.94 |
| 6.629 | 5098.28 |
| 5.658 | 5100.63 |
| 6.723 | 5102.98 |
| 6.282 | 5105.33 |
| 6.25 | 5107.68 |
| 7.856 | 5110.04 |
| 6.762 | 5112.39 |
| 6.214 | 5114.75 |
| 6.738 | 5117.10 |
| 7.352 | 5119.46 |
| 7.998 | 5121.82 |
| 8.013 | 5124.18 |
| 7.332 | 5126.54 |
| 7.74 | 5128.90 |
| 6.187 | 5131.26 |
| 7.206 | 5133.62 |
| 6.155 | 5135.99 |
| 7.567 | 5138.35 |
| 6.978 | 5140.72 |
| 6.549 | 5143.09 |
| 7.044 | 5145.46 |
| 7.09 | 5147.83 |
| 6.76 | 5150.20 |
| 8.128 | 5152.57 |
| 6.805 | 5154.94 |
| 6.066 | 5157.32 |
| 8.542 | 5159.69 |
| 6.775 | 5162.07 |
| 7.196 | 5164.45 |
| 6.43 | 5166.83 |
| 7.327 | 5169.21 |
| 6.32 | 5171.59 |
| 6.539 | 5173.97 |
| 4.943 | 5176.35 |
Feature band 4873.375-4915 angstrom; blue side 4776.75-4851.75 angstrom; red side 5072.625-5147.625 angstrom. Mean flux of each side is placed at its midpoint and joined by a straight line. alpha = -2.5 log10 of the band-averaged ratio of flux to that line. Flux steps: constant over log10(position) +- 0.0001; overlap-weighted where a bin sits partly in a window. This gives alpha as 0.08 mag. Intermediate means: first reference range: 8.72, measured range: 7.68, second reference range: 6.98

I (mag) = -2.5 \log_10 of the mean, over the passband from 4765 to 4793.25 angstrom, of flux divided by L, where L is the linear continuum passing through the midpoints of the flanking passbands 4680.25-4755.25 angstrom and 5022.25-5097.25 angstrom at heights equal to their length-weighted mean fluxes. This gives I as 0.053 mag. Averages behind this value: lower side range 8.86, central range 8.16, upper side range 7.19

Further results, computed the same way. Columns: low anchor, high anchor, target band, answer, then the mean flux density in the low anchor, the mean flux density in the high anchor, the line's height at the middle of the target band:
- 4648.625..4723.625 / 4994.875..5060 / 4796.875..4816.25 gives 0.02 mag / 9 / 7.19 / 8.36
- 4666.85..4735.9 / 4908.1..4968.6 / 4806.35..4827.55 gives -0.13 mag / 8.9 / 7.67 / 8.3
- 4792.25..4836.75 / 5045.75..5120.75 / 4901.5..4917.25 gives 0.11 mag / 9.03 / 7.06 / 8.34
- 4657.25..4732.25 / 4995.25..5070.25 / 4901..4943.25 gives 0.00 mag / 8.89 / 7.24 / 7.78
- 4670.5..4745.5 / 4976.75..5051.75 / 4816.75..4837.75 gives -0.19 mag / 8.89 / 7.18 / 8.22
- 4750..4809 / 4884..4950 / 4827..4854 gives -0.09 mag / 8.29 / 7.69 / 8.02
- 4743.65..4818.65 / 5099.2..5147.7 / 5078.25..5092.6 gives 0.01 mag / 8.25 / 6.93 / 7.08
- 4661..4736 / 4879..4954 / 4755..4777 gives 0.04 mag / 8.89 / 7.66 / 8.51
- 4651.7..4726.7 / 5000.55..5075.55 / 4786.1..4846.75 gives -0.06 mag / 8.92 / 7.27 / 8.32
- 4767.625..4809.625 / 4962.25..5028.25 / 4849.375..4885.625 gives -0.02 mag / 8.23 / 7.28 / 7.87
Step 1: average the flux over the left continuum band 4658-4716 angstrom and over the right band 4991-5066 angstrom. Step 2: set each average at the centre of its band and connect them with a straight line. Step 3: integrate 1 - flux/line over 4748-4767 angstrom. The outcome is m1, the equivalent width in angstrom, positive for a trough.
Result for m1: 0.4 angstrom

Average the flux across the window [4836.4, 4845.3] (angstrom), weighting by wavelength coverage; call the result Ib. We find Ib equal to 8.03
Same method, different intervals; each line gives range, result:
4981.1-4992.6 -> 7.3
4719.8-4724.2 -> 9.39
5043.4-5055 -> 7.31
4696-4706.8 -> 9.69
